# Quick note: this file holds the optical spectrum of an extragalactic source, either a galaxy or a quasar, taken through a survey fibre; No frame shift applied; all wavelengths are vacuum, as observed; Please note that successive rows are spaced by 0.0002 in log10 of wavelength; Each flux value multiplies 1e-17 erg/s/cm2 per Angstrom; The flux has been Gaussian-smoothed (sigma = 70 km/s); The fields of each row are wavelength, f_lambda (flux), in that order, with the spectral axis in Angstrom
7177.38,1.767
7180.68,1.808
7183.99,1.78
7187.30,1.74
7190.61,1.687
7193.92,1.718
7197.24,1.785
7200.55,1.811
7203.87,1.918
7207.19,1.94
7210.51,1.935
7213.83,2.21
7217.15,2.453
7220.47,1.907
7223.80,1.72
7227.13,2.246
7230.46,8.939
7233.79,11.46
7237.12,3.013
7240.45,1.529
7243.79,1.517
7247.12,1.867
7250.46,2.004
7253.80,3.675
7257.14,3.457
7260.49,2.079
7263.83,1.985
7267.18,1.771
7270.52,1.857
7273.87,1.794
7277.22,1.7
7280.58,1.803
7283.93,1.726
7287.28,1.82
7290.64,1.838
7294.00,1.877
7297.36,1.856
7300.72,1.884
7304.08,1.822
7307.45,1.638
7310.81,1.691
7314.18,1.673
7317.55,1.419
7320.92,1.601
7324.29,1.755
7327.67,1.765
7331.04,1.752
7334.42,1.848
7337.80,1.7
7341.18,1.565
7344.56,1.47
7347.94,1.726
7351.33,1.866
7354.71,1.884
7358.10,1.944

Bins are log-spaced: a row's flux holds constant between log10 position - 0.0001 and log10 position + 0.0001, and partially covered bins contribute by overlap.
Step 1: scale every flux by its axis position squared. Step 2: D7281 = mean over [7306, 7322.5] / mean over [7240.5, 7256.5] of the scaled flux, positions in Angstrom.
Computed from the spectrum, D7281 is 0.72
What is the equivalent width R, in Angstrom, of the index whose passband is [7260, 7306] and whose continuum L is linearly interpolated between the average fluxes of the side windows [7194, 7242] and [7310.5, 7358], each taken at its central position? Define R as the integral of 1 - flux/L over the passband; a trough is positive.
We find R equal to 9.8 Angstrom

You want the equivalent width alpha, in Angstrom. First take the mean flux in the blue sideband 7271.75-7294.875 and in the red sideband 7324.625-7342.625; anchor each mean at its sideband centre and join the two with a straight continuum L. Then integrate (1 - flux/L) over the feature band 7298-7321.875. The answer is 1.0 Angstrom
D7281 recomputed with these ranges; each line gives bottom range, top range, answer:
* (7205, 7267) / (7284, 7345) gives 0.58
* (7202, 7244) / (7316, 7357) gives 0.52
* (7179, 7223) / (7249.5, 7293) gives 1.14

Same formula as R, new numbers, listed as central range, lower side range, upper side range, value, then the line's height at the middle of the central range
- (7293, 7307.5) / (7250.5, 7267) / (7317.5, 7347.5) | 1.8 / 2.09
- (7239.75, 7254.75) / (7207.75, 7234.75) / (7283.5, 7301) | 4.8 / 3.1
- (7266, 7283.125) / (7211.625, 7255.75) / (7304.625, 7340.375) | 5.4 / 2.62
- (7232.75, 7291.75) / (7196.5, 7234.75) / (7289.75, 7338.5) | 1.9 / 2.54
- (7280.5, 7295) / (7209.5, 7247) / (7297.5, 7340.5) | 3.2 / 2.33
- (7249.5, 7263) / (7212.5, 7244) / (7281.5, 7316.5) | 1.0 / 3.01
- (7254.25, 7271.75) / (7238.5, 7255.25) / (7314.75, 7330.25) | -2.8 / 2.01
